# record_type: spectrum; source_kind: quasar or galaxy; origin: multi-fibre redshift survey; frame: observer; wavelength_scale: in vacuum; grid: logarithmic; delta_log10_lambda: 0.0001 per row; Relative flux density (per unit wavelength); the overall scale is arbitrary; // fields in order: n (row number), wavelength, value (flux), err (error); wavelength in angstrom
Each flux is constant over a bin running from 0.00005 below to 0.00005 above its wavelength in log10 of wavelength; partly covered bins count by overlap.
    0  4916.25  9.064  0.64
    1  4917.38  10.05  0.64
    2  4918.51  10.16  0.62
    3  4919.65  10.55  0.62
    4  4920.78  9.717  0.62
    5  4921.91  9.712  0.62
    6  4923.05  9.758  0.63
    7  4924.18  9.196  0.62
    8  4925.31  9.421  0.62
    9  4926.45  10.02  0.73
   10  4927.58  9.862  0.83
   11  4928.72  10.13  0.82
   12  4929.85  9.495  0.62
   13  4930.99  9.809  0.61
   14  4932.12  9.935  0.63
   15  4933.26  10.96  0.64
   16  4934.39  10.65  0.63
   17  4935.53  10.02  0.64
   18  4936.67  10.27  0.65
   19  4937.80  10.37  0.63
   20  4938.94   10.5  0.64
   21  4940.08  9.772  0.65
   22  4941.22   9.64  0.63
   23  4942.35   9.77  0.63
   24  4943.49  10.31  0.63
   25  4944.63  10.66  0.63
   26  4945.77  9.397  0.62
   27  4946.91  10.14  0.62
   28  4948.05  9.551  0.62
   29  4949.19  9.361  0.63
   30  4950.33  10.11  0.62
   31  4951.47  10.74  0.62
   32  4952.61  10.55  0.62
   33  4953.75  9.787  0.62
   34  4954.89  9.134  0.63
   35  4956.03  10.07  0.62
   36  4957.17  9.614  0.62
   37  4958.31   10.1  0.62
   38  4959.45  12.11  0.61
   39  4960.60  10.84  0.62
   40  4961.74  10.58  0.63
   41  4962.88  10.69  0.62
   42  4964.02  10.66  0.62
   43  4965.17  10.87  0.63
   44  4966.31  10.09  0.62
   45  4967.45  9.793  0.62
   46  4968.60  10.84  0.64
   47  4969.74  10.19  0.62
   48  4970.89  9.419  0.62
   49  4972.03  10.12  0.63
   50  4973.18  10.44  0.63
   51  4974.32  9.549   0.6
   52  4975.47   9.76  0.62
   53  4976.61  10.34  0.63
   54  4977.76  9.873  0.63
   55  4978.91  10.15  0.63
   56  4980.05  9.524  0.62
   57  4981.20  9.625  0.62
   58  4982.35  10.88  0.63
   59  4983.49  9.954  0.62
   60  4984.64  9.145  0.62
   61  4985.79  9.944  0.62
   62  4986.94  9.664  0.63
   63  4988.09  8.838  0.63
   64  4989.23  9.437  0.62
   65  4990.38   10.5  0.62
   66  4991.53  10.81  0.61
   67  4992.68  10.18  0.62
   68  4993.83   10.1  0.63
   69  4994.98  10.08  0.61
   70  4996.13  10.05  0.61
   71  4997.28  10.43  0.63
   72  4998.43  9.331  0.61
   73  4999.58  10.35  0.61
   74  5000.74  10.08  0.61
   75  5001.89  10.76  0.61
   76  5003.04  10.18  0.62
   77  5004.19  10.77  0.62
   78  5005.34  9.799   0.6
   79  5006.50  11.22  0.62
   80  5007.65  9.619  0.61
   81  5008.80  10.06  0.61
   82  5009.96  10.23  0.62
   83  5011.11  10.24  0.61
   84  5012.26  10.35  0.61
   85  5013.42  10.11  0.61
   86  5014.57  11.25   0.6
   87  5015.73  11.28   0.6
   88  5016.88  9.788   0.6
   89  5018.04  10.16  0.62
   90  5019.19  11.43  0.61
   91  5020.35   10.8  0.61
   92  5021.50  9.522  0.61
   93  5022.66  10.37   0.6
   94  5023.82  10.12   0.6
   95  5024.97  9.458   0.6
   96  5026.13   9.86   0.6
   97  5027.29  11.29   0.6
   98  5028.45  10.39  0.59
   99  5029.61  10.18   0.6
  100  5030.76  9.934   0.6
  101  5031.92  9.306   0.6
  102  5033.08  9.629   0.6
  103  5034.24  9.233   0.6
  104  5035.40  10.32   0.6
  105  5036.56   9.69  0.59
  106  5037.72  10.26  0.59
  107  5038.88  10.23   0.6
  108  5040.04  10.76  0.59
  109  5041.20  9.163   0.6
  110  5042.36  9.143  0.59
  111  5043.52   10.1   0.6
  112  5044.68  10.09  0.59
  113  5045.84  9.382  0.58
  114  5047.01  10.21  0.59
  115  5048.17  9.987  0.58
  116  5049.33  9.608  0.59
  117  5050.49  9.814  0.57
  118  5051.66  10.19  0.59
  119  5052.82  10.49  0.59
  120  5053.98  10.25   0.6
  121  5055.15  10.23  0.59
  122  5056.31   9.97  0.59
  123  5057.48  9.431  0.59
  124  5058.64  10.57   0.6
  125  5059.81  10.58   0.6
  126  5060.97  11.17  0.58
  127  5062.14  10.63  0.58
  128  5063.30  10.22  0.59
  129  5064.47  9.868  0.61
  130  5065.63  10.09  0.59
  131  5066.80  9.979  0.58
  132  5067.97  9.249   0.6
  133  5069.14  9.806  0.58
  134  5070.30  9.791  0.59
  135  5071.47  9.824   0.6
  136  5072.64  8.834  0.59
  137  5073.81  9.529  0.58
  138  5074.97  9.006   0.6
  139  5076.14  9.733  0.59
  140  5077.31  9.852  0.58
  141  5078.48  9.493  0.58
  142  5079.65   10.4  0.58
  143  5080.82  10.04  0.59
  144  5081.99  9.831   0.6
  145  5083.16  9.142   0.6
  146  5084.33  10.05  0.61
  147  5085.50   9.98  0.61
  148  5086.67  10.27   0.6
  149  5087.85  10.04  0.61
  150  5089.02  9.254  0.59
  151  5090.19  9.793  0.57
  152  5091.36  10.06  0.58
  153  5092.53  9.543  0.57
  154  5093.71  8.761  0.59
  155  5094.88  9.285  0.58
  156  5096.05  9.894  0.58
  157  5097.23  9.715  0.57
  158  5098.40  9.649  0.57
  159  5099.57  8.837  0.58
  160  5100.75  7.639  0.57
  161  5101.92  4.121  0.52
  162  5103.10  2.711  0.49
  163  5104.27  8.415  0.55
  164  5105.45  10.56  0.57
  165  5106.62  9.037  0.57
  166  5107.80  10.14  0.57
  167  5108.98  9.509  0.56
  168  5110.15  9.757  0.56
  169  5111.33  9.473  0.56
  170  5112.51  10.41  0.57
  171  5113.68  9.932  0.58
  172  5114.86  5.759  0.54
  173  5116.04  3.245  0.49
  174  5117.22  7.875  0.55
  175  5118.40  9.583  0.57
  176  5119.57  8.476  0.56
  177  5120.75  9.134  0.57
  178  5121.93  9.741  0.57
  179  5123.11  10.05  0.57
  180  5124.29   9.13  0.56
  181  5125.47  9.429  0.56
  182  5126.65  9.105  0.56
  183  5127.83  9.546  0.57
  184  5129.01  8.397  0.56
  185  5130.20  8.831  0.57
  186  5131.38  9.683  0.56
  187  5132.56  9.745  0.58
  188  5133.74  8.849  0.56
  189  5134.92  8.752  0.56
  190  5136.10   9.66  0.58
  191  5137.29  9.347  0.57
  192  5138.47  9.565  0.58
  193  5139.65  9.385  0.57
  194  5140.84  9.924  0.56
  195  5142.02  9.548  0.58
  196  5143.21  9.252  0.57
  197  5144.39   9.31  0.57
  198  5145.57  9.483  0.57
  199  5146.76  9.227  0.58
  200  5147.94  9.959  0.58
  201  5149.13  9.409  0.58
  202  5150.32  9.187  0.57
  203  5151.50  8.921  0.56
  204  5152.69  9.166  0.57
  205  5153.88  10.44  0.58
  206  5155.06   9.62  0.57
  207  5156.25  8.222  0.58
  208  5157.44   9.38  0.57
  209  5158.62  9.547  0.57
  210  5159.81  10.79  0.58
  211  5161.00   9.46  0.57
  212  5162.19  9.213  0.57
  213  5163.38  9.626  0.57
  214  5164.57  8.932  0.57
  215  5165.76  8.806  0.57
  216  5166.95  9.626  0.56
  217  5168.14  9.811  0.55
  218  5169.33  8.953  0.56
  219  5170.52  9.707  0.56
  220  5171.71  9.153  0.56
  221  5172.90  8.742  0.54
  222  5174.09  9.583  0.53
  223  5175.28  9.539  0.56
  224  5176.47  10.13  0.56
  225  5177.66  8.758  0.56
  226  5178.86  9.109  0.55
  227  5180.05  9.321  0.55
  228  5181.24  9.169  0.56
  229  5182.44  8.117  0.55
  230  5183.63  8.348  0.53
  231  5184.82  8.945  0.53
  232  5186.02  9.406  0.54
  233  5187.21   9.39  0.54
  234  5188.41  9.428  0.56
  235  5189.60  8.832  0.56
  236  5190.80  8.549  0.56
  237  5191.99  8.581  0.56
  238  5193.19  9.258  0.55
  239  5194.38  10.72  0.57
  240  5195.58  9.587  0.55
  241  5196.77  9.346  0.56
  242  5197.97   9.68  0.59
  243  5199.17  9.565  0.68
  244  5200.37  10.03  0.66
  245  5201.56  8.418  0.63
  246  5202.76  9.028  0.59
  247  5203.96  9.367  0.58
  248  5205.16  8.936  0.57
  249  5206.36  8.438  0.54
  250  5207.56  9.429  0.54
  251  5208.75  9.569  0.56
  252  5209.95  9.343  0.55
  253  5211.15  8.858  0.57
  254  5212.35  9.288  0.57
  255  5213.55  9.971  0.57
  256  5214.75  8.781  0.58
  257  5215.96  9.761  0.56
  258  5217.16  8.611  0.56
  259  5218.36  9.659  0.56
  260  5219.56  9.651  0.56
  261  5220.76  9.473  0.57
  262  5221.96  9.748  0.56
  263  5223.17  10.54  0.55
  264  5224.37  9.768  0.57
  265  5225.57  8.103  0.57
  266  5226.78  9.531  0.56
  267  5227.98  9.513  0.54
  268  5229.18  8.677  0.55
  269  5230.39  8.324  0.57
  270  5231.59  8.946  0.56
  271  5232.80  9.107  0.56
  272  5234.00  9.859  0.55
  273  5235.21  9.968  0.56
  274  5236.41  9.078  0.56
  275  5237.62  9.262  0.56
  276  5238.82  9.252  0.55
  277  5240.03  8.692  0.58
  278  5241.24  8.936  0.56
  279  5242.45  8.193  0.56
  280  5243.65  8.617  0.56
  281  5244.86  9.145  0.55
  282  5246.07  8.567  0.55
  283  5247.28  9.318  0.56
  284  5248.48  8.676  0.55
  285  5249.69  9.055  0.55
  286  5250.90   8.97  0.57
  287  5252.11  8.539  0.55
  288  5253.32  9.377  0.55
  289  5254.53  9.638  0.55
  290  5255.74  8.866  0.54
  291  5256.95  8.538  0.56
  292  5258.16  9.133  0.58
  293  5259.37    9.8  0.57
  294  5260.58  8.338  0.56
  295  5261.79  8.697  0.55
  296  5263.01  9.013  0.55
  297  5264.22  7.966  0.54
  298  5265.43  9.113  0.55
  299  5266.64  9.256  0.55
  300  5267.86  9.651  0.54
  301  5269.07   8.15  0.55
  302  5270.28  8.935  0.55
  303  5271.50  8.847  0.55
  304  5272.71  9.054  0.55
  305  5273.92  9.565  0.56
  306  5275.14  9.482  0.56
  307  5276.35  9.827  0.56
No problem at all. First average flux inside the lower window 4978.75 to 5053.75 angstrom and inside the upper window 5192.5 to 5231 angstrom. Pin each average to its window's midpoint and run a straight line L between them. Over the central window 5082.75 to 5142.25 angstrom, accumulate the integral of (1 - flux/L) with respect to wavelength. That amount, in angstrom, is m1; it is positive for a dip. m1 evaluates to 4.47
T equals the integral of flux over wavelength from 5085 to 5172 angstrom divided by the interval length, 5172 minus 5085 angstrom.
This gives 9.12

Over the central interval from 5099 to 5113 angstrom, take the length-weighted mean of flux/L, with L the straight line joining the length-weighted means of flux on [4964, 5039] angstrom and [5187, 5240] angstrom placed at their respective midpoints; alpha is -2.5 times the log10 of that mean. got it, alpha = 0.162 mag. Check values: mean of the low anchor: 10.1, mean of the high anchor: 9.29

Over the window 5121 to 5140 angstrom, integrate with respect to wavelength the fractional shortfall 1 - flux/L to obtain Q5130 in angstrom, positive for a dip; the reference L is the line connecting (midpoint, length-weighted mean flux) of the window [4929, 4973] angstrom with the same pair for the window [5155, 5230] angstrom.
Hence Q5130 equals 0.4 angstrom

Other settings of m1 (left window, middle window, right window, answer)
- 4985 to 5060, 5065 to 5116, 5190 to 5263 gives 3.3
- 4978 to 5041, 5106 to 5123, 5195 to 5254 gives 1.6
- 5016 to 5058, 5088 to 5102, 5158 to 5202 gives 0.9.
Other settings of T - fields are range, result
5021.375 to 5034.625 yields 9.96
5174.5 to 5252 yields 9.19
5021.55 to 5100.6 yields 9.86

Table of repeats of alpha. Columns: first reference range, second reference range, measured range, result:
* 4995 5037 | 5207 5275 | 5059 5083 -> 0.01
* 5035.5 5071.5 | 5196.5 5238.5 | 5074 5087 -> 0.01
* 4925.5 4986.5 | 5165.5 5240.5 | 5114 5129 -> 0.13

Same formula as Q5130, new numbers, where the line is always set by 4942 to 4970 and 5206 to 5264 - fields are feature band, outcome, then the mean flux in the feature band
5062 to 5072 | -0.1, 9.91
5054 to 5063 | -0.5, 10.4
